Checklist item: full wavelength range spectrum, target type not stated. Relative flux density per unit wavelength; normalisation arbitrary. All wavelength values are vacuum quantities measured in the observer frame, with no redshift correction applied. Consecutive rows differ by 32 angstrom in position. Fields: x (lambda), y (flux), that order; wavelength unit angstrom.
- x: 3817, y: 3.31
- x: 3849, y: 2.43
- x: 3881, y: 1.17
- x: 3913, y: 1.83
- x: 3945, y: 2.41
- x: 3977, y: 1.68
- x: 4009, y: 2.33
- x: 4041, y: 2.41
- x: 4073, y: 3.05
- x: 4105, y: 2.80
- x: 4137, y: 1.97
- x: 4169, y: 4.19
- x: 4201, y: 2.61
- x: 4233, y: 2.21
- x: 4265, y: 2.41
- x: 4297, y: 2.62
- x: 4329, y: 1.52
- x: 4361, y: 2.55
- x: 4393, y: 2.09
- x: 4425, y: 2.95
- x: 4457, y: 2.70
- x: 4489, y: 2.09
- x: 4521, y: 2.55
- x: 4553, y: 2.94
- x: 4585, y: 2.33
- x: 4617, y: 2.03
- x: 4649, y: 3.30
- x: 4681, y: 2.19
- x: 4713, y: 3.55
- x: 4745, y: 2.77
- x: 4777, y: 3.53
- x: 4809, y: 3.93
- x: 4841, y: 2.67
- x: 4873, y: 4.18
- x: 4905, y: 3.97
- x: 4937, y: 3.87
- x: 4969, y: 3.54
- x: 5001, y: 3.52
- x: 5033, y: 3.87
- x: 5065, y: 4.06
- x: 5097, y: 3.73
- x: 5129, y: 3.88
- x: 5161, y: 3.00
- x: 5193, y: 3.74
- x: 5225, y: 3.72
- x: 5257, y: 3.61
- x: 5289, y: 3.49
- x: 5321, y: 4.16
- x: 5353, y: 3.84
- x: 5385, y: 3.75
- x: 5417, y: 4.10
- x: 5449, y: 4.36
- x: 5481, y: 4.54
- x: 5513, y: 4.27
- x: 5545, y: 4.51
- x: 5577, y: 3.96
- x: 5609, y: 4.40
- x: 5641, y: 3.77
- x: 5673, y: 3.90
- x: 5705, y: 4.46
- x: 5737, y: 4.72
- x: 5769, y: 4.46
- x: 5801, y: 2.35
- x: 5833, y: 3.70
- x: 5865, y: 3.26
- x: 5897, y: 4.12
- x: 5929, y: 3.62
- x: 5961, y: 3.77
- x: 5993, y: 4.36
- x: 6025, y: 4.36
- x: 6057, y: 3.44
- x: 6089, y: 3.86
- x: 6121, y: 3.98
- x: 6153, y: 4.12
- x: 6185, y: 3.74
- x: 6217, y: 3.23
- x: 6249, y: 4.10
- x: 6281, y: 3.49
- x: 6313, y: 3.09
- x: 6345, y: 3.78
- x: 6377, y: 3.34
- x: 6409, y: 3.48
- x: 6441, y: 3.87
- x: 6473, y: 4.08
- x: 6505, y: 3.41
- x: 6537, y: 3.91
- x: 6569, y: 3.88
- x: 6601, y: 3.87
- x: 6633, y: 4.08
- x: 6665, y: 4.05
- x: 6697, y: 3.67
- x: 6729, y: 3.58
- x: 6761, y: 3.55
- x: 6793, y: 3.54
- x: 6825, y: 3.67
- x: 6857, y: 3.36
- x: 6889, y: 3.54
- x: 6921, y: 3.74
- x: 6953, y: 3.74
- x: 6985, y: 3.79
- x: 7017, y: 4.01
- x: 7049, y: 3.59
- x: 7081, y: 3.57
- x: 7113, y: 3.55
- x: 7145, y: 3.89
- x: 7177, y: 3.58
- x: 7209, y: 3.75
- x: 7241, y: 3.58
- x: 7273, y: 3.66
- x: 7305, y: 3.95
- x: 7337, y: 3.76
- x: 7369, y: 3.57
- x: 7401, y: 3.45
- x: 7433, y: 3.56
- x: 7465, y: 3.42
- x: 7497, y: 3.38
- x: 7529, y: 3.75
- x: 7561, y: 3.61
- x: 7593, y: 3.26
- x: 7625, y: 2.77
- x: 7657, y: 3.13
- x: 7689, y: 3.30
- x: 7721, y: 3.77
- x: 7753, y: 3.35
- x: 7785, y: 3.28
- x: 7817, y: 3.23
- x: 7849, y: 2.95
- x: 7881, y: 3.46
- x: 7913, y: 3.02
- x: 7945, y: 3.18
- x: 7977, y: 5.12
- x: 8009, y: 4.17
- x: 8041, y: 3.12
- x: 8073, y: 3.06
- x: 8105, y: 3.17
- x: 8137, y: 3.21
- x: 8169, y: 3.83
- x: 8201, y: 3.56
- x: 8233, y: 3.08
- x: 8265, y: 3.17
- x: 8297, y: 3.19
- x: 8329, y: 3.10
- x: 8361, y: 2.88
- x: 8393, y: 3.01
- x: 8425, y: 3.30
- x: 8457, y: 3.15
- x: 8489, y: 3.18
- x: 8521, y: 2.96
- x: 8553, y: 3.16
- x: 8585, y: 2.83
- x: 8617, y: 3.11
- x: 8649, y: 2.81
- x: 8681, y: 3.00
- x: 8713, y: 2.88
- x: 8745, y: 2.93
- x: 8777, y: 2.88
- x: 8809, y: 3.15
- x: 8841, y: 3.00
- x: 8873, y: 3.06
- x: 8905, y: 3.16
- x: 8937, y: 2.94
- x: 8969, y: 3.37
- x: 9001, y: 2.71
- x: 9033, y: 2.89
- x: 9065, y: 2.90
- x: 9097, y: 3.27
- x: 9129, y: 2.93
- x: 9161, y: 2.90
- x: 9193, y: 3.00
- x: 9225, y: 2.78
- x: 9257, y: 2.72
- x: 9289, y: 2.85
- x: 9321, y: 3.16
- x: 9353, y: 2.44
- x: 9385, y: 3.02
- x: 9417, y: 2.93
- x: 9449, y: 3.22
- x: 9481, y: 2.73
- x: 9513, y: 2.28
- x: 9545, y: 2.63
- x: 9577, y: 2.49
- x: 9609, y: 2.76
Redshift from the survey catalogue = 0.22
